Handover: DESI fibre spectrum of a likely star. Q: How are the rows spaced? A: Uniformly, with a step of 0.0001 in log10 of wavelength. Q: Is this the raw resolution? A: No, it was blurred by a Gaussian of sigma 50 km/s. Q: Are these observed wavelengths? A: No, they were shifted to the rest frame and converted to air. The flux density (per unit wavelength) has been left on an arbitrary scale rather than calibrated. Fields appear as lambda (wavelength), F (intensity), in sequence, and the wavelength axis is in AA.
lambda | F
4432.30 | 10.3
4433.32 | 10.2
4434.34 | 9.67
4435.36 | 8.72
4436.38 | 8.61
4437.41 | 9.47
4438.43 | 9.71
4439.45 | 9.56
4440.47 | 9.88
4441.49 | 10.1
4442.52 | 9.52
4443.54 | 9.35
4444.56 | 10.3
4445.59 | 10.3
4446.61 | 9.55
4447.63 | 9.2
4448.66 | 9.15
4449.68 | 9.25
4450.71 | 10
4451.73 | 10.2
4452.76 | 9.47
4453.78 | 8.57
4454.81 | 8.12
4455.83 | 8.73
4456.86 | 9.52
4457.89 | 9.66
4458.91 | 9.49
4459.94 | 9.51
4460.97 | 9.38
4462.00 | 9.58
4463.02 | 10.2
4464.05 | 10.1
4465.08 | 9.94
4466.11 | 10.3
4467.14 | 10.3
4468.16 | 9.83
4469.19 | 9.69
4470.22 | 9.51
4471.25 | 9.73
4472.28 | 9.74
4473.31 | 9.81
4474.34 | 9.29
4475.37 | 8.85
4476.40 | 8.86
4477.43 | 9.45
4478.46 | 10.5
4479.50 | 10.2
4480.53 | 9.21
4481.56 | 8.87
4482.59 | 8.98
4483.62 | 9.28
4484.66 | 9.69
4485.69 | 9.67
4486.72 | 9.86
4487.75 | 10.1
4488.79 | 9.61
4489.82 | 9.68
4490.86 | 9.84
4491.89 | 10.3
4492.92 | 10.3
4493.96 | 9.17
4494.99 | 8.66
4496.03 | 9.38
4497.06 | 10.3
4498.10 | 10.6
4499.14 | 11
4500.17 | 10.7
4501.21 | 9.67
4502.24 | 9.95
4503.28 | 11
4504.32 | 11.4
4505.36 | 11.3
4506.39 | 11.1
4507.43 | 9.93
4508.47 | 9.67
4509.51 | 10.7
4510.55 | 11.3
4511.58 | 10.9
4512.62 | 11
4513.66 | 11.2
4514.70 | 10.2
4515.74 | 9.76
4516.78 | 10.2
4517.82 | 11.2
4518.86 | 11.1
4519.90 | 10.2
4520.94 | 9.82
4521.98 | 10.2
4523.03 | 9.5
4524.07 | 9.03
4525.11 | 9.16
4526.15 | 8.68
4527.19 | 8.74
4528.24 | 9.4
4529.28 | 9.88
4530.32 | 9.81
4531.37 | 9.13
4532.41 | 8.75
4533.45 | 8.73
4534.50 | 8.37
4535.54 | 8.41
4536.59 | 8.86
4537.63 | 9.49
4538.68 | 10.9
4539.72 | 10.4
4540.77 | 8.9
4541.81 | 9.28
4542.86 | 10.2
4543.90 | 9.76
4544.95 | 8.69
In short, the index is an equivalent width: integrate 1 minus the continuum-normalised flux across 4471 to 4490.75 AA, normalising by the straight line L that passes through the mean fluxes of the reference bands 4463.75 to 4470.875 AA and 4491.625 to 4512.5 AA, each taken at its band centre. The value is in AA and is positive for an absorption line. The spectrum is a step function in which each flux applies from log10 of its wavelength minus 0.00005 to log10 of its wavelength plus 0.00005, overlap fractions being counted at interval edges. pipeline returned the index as 1.1 AA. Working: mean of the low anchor 9.95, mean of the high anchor 10.4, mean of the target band 9.55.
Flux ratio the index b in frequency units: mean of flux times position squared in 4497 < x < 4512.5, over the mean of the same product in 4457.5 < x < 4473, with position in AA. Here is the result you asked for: 1.11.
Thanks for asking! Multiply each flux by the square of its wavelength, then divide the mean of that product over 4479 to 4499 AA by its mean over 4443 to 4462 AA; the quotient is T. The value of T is 1.04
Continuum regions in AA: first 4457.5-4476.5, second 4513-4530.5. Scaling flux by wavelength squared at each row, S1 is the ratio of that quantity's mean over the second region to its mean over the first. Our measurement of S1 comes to 1.0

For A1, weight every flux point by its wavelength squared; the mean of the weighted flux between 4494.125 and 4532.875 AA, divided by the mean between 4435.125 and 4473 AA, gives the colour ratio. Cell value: 1.08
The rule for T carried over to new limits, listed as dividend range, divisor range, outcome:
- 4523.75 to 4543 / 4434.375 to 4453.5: 1.01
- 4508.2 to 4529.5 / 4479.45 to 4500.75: 1.05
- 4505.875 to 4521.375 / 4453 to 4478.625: 1.13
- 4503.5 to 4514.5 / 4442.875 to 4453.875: 1.16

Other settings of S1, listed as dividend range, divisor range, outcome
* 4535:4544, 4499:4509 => 0.92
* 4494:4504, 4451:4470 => 1.07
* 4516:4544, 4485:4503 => 0.98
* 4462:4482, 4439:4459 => 1.03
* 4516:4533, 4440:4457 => 1.06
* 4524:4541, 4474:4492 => 0.99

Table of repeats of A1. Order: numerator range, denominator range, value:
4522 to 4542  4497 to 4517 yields 0.88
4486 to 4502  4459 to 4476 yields 1.04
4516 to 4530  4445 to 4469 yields 1.05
